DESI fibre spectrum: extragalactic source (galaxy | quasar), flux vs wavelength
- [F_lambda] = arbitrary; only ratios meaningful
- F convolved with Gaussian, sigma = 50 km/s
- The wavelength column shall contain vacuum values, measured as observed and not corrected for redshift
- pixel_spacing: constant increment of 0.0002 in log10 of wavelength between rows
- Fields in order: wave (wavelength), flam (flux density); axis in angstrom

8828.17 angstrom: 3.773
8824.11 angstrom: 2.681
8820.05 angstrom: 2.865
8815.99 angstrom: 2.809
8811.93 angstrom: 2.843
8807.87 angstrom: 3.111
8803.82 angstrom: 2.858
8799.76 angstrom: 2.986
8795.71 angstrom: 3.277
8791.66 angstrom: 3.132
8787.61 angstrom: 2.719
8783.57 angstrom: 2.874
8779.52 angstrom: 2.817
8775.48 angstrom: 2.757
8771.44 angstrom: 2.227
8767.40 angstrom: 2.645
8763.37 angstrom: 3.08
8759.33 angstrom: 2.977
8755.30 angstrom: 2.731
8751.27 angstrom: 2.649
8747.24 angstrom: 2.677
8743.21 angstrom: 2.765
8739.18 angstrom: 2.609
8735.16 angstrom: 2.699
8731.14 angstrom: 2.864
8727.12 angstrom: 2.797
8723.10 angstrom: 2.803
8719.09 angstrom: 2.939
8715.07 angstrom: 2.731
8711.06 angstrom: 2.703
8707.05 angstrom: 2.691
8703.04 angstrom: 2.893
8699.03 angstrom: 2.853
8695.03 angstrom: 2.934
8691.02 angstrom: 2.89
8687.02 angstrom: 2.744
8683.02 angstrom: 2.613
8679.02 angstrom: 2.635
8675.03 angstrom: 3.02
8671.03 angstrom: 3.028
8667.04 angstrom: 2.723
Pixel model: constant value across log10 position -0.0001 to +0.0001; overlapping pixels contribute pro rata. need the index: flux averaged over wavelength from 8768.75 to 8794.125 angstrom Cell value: 2.76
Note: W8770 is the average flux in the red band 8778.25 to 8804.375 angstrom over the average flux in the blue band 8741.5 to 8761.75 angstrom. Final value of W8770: 1.07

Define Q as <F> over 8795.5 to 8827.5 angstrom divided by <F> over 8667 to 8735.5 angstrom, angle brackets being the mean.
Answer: 1.05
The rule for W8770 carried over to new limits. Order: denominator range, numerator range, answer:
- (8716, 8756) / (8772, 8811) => 1.06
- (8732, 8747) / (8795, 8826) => 1.08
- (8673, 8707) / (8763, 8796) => 1.00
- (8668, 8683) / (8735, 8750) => 0.94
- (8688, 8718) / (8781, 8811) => 1.06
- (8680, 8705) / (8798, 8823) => 1.03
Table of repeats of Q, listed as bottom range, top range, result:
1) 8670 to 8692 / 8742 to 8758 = 0.97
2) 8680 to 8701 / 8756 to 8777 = 0.98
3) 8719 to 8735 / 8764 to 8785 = 0.95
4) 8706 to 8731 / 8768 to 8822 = 1.03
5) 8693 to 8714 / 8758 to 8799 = 1.01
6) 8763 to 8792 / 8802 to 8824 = 1.05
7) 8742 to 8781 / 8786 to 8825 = 1.08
